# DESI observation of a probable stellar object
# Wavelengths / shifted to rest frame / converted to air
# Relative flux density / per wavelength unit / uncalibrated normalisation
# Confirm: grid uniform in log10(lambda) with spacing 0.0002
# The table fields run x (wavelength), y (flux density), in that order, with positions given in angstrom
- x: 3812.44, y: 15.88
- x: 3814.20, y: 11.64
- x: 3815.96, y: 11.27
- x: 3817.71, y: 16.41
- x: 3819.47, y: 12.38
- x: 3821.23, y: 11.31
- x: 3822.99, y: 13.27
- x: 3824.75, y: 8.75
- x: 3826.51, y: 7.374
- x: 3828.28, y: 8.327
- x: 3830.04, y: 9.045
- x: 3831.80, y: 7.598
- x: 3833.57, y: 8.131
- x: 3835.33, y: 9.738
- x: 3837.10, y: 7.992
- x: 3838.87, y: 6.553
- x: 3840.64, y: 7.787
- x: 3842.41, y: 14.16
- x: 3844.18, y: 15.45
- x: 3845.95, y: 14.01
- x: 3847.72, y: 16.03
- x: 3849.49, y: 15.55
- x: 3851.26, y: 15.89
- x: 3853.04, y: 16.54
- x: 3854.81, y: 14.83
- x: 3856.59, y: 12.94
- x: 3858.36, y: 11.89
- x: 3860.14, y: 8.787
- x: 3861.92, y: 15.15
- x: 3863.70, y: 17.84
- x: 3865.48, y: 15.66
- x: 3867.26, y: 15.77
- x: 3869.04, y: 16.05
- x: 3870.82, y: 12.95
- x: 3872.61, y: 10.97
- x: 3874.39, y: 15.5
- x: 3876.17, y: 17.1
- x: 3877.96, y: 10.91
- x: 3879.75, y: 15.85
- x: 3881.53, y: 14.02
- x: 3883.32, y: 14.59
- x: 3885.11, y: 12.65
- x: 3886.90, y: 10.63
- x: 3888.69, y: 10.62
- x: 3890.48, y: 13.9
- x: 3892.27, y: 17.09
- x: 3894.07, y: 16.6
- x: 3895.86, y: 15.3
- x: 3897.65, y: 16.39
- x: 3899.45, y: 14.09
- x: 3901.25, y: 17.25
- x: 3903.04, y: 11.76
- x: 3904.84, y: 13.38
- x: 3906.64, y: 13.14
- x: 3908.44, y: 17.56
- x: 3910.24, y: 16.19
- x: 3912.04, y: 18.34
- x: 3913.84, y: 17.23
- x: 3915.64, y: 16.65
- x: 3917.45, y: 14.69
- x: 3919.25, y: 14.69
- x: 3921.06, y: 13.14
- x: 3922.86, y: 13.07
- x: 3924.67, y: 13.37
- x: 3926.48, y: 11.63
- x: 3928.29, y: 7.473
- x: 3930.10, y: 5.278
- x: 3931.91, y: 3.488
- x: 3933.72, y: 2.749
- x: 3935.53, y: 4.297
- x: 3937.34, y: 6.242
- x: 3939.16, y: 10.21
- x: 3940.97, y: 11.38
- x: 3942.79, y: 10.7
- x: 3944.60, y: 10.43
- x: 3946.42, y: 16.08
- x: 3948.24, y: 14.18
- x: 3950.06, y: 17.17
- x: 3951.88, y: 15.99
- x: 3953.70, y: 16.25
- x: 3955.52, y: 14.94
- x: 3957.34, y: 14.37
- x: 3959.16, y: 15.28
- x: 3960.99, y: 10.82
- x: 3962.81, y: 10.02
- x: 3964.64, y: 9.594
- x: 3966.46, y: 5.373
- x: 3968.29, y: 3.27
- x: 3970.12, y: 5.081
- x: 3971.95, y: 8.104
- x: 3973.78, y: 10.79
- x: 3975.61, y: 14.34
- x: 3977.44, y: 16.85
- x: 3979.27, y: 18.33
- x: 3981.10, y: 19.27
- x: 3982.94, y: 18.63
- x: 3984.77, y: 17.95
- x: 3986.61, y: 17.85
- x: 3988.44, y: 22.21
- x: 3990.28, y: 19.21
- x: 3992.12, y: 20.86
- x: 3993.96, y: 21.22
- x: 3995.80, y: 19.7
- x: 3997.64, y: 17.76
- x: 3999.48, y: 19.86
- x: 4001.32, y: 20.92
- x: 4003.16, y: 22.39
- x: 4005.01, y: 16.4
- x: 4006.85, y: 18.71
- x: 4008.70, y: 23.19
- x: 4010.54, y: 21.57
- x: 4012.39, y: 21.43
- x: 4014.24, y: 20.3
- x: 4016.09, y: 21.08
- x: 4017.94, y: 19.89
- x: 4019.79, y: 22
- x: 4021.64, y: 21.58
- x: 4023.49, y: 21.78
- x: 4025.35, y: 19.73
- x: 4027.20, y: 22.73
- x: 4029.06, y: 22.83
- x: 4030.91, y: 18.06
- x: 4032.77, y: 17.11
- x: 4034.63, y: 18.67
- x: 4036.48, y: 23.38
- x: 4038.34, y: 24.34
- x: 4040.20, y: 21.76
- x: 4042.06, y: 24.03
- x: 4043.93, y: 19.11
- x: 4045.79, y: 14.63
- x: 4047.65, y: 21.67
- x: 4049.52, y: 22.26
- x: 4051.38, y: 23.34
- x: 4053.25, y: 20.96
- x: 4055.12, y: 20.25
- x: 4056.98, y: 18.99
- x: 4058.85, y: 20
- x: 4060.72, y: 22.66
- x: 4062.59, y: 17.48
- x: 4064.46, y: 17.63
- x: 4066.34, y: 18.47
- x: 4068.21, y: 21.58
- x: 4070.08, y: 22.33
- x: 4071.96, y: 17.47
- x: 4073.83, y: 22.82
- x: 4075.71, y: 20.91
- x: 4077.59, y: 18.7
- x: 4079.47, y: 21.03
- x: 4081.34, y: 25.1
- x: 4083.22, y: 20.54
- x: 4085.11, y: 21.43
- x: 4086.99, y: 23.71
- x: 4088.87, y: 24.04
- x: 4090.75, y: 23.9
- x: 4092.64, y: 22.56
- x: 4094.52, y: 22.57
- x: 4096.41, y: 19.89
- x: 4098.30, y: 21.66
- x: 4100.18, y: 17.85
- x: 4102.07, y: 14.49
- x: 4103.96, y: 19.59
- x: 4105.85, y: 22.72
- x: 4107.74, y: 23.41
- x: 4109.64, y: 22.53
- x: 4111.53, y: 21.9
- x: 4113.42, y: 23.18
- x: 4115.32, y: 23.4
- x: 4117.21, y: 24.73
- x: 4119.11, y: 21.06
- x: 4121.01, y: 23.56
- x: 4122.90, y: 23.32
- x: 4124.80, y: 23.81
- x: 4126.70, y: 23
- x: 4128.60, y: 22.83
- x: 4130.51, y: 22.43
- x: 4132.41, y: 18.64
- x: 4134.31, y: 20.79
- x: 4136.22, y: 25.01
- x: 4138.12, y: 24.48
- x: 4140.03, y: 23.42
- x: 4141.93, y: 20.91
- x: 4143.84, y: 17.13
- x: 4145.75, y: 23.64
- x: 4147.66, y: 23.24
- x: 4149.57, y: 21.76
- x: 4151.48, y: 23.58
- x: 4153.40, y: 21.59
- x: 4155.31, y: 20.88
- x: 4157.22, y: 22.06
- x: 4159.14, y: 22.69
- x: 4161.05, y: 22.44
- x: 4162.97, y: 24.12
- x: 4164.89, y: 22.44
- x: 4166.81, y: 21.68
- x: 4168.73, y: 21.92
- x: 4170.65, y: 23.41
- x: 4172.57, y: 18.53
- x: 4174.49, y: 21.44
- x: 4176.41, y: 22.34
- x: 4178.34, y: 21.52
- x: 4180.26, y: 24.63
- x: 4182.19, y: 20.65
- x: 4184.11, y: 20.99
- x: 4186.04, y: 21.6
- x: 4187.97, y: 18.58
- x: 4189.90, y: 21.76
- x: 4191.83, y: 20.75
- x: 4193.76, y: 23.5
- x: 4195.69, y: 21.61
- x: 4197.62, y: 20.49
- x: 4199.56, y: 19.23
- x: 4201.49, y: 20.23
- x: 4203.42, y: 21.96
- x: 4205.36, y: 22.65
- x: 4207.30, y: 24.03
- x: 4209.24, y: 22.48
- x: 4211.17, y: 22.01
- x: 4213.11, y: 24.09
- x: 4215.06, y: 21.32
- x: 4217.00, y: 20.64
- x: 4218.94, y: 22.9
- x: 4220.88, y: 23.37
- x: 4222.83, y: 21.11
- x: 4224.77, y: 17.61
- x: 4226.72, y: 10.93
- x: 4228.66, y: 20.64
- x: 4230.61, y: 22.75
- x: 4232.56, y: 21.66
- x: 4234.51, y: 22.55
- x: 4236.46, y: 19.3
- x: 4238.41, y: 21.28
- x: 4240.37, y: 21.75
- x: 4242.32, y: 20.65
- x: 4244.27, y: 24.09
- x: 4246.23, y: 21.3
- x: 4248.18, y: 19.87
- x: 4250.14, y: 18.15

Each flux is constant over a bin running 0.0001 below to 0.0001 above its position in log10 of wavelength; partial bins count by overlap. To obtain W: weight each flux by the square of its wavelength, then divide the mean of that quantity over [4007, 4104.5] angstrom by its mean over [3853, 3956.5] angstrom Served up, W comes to 1.69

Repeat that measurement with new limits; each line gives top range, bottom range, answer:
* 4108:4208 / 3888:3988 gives 1.90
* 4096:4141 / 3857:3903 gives 1.74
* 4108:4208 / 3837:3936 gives 1.89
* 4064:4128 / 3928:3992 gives 1.88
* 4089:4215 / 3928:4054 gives 1.44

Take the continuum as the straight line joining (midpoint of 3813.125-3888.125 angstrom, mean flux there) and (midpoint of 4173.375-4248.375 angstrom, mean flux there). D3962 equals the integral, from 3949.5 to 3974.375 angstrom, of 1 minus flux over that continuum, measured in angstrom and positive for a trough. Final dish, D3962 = 6.7 angstrom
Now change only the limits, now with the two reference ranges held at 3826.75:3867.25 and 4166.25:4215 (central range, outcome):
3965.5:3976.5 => 5.5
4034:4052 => -3.8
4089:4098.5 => -1.6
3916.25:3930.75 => 2.5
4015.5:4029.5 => -3.6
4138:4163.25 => -1.9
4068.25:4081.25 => -1.7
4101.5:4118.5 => -2.1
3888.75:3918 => -3.5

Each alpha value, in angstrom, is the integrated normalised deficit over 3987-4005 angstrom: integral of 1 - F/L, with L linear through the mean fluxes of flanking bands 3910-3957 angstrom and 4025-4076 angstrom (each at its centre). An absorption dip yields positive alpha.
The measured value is -3.9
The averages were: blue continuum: 12.1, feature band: 20.2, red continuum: 20.5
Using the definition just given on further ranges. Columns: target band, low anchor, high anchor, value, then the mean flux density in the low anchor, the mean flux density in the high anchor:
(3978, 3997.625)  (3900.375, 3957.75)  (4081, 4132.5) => -4.57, 12.6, 22.1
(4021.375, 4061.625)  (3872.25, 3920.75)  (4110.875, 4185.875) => -3.84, 14.7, 22.3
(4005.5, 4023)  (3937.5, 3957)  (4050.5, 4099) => -3.48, 13.5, 21.1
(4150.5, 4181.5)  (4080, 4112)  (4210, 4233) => -1.54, 21.6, 20.8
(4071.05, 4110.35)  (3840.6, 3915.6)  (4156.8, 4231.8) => -4.24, 14.6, 21.5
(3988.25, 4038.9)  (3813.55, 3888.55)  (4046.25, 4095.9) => -4.56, 12.6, 21.2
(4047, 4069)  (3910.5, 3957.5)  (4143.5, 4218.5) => -4.47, 12.1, 21.8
